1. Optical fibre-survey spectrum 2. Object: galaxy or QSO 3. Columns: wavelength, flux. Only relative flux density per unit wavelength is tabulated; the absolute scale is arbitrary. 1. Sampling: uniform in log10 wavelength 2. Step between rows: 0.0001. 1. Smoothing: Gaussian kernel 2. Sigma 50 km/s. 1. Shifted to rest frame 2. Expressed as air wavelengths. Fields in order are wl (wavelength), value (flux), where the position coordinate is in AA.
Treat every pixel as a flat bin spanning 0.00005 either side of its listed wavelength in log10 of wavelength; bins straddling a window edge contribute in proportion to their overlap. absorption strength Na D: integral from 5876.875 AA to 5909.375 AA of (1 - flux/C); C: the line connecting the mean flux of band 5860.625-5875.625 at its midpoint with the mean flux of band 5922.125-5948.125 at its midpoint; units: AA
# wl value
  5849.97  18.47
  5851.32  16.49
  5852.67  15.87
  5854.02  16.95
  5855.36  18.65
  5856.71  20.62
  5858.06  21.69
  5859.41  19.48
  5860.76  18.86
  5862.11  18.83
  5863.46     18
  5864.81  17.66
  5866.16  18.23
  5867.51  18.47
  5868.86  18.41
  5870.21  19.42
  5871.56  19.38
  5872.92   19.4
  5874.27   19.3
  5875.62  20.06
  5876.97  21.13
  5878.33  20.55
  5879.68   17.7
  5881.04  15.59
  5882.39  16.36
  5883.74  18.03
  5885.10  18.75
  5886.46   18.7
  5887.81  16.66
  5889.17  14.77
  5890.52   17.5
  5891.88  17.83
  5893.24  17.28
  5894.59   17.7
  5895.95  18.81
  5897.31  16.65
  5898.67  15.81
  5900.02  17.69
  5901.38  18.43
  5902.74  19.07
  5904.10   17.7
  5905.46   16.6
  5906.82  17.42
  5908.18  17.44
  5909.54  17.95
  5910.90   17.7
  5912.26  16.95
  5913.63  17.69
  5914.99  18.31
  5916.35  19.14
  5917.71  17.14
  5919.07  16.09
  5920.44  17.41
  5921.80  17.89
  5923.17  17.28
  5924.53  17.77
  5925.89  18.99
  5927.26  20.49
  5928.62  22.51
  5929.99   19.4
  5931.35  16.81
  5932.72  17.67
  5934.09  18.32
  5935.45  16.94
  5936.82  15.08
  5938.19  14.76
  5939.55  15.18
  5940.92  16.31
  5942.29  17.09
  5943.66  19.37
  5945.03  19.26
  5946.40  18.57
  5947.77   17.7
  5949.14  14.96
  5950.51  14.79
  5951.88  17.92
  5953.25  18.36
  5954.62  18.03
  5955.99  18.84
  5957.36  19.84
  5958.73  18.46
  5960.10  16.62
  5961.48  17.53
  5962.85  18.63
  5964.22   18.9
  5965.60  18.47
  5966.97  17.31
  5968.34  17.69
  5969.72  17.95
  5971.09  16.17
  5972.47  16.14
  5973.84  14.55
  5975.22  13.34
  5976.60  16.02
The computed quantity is 1.5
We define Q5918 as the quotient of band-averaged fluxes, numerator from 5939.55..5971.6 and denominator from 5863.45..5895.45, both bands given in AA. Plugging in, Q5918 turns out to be 0.97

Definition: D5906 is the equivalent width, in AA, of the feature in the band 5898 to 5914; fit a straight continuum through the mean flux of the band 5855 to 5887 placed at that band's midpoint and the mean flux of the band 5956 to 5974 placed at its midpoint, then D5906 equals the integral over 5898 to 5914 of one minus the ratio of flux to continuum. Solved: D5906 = 0.8 AA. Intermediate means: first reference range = 18.9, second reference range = 17.7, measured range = 17.5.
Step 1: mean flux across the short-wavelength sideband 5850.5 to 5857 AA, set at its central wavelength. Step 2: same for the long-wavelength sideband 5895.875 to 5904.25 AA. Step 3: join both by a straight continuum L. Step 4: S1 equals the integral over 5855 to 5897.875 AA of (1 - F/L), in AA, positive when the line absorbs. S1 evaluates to -2.1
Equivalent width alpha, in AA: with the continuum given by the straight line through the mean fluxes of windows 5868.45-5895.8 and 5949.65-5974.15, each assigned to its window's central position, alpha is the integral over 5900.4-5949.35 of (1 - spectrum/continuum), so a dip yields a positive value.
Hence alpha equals 0.45 AA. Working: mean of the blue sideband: 18.2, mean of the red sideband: 17.6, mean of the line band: 17.7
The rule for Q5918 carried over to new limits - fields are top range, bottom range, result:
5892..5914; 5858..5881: 0.92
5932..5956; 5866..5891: 0.93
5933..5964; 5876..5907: 0.98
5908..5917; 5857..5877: 0.93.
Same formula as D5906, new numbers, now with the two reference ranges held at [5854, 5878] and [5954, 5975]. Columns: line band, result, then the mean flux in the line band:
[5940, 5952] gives 0.4 AA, 17.2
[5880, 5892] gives 1.1 AA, 17.1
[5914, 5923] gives 0.3 AA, 17.6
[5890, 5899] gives 0.6 AA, 17.4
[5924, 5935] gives -0.5 AA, 19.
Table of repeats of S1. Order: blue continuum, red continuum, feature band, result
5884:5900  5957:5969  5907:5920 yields 0.0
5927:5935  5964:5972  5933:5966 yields 1.5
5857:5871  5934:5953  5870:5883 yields -0.2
